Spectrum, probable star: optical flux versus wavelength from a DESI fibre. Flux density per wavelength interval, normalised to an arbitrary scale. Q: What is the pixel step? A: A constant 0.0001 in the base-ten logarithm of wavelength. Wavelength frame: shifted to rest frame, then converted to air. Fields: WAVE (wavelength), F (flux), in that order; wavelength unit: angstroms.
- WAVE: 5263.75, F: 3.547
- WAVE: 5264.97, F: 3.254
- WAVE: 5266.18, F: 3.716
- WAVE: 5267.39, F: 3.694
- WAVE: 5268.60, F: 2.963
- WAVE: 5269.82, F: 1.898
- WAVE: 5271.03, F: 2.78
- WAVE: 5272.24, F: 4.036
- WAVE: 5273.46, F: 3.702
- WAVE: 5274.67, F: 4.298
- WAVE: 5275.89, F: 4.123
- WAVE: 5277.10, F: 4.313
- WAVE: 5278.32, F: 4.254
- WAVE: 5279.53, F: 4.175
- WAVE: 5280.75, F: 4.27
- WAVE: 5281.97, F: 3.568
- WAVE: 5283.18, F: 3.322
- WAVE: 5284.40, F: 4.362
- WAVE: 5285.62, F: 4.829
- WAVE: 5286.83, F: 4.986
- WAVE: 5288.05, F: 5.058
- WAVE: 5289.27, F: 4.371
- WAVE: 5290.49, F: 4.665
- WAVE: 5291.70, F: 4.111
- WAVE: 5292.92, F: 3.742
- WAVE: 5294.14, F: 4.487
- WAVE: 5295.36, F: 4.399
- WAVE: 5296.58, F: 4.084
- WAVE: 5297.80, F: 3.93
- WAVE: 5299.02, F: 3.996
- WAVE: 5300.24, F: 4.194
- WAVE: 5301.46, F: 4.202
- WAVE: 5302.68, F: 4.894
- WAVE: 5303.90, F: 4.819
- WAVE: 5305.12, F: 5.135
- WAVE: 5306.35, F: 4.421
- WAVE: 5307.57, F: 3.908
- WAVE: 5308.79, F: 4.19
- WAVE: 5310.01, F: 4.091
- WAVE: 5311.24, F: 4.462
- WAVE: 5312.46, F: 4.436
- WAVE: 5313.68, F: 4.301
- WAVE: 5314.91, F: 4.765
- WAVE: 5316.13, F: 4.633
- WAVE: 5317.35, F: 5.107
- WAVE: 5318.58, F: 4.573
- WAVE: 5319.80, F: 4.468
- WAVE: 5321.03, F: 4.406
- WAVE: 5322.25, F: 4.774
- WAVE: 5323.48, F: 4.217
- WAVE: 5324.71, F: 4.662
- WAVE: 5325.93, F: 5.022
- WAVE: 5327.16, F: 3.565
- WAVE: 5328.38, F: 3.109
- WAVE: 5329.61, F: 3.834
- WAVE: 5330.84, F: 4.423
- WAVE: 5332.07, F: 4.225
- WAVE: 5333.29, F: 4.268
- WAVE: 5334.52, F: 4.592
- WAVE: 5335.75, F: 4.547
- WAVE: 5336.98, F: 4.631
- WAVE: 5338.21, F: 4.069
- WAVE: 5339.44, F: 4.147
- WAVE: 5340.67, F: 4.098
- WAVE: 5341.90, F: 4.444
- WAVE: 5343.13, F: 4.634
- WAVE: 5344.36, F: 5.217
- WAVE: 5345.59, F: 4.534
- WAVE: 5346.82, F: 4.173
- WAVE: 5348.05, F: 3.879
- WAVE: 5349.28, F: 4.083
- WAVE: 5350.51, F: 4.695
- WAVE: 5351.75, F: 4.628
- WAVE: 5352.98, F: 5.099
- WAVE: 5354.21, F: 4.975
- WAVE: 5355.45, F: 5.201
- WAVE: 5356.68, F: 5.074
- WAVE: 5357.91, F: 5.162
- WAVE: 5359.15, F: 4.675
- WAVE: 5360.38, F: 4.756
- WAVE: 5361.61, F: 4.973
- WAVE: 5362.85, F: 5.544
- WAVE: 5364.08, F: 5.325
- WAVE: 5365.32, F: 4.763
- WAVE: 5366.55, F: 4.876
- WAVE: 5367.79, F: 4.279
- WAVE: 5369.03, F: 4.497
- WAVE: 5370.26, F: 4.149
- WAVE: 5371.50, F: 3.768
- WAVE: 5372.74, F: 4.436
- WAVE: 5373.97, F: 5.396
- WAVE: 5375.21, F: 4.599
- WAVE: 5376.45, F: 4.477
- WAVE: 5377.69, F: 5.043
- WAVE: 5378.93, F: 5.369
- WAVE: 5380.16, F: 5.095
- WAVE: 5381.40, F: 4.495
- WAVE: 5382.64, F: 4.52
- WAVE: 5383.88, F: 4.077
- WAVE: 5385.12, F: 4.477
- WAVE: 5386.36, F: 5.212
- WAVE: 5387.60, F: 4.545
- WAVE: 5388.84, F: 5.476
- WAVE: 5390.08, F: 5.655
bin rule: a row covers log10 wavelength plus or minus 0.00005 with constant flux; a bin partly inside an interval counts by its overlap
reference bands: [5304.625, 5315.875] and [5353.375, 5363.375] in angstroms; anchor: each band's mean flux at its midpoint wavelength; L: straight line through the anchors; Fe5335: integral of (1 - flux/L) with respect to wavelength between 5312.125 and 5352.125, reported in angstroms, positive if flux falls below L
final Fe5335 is 2.5 angstroms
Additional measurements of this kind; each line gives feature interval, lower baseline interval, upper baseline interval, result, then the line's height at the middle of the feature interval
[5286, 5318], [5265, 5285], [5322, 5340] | -3.79 angstroms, 3.97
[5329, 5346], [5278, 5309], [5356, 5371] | 0.89 angstroms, 4.64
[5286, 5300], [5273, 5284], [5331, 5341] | -0.89 angstroms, 4.09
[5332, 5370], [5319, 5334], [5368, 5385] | -1.92 angstroms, 4.42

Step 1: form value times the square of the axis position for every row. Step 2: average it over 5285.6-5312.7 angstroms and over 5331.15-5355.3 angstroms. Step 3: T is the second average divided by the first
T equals 1.04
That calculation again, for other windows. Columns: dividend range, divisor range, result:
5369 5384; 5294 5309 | 1.09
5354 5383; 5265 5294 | 1.25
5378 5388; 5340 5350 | 1.10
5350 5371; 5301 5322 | 1.09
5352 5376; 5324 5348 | 1.13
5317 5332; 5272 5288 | 1.05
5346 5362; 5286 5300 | 1.11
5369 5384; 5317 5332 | 1.09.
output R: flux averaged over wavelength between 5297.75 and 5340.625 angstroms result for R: 4.37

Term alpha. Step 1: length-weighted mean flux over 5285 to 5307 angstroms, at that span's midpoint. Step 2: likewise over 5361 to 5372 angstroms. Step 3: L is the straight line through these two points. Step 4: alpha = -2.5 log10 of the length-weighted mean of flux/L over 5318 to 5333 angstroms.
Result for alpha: 0.07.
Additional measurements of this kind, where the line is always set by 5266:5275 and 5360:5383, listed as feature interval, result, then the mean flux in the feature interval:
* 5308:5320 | -0.14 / 4.5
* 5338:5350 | 0.01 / 4.34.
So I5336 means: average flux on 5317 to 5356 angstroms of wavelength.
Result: 4.44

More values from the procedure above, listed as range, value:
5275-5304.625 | 4.3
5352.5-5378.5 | 4.81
